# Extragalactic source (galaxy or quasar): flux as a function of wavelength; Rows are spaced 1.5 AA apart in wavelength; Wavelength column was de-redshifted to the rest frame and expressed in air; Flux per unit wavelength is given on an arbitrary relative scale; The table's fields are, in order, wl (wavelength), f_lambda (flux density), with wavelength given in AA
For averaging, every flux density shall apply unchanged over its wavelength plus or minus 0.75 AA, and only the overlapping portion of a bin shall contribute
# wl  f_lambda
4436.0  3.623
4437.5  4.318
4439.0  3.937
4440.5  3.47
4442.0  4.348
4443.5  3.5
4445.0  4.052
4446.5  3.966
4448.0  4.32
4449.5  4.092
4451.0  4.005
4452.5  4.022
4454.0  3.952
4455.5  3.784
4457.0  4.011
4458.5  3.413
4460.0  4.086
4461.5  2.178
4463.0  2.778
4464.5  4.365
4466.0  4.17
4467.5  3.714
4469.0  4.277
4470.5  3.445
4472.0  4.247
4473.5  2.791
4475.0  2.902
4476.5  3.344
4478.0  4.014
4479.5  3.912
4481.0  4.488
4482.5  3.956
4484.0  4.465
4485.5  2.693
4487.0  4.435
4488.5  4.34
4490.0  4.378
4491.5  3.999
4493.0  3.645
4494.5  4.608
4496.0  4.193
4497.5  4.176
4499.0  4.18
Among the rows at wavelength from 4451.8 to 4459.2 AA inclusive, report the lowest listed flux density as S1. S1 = 3.413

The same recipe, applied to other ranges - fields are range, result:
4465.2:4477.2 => 2.791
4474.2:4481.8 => 2.902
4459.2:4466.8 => 2.178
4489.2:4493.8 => 3.645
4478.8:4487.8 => 2.693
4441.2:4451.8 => 3.5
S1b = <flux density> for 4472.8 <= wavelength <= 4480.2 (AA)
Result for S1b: 3.39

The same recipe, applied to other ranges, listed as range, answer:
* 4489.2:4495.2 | 4.16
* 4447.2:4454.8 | 4.08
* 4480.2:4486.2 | 3.91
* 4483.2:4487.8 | 3.87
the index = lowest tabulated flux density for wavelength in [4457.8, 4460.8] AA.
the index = 3.413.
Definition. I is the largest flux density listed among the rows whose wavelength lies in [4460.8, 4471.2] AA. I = 4.365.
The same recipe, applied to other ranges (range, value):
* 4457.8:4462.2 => 4.086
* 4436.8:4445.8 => 4.348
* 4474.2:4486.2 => 4.488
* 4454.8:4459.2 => 4.011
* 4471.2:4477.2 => 4.247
